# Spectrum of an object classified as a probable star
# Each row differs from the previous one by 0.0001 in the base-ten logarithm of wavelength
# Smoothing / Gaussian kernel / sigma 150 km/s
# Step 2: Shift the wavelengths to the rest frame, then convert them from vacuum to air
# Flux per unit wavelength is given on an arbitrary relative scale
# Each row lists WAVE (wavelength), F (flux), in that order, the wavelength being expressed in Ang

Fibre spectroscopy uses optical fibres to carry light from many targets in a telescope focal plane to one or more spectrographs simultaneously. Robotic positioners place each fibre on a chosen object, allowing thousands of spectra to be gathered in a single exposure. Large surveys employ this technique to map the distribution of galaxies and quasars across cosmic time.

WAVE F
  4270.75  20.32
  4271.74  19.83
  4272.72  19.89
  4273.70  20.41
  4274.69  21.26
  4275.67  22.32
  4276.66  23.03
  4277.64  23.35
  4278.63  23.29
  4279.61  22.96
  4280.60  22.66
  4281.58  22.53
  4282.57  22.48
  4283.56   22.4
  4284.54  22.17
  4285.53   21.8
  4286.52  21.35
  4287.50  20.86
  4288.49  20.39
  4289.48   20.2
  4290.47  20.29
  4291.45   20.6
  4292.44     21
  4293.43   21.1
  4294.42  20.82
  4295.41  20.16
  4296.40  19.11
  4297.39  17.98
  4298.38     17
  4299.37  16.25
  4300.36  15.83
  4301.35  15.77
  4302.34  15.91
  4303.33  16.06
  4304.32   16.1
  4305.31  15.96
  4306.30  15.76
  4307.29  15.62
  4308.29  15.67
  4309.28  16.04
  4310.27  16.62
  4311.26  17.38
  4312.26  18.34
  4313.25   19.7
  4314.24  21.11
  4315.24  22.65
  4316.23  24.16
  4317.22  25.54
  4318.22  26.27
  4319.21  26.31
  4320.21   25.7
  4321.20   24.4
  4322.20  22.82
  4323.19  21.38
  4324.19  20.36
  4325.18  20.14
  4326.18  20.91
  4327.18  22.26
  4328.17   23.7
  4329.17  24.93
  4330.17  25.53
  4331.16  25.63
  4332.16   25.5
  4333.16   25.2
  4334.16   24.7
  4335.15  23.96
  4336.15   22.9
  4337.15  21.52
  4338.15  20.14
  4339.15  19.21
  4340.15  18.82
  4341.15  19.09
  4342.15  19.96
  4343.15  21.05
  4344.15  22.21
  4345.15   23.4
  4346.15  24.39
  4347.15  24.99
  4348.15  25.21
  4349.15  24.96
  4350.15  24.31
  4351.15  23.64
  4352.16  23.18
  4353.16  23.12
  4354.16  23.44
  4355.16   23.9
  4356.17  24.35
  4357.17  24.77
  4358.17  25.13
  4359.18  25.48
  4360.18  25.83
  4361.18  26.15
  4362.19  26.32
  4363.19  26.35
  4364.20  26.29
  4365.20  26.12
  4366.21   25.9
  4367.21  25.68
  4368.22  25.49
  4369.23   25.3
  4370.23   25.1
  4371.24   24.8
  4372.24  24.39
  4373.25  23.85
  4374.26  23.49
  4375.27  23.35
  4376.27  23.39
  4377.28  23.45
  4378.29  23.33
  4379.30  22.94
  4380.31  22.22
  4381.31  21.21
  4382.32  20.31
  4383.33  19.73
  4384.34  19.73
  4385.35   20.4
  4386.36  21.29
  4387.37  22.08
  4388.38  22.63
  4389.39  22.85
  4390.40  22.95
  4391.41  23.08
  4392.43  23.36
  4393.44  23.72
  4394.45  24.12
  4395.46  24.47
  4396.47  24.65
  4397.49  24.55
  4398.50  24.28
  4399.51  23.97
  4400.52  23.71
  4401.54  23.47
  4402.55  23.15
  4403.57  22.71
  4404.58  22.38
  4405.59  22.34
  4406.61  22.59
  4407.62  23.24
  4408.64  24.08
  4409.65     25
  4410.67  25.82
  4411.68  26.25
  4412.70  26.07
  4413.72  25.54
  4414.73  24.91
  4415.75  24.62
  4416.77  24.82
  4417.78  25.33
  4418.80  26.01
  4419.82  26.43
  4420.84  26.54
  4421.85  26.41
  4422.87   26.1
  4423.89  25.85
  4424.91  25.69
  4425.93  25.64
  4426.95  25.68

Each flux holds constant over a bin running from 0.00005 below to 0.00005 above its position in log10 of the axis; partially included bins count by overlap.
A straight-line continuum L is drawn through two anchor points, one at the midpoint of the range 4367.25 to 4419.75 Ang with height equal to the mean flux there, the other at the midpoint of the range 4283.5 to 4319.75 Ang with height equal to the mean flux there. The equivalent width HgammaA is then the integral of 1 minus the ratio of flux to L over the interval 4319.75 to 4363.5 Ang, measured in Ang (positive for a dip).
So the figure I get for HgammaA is -4.4 Ang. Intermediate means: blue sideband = 19.4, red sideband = 23.6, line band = 23.4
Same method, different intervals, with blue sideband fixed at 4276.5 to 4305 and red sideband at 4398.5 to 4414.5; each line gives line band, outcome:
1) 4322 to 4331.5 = -0.63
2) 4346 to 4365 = -2.19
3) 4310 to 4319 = -0.30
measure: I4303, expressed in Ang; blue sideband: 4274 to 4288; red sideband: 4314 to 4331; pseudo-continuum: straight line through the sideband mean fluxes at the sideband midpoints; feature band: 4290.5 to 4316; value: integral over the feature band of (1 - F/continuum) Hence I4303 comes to 5.4 Ang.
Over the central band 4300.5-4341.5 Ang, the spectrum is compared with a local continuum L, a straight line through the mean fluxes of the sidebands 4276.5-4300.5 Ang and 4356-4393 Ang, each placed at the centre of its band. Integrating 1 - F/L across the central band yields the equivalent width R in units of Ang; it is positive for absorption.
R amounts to 1.92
